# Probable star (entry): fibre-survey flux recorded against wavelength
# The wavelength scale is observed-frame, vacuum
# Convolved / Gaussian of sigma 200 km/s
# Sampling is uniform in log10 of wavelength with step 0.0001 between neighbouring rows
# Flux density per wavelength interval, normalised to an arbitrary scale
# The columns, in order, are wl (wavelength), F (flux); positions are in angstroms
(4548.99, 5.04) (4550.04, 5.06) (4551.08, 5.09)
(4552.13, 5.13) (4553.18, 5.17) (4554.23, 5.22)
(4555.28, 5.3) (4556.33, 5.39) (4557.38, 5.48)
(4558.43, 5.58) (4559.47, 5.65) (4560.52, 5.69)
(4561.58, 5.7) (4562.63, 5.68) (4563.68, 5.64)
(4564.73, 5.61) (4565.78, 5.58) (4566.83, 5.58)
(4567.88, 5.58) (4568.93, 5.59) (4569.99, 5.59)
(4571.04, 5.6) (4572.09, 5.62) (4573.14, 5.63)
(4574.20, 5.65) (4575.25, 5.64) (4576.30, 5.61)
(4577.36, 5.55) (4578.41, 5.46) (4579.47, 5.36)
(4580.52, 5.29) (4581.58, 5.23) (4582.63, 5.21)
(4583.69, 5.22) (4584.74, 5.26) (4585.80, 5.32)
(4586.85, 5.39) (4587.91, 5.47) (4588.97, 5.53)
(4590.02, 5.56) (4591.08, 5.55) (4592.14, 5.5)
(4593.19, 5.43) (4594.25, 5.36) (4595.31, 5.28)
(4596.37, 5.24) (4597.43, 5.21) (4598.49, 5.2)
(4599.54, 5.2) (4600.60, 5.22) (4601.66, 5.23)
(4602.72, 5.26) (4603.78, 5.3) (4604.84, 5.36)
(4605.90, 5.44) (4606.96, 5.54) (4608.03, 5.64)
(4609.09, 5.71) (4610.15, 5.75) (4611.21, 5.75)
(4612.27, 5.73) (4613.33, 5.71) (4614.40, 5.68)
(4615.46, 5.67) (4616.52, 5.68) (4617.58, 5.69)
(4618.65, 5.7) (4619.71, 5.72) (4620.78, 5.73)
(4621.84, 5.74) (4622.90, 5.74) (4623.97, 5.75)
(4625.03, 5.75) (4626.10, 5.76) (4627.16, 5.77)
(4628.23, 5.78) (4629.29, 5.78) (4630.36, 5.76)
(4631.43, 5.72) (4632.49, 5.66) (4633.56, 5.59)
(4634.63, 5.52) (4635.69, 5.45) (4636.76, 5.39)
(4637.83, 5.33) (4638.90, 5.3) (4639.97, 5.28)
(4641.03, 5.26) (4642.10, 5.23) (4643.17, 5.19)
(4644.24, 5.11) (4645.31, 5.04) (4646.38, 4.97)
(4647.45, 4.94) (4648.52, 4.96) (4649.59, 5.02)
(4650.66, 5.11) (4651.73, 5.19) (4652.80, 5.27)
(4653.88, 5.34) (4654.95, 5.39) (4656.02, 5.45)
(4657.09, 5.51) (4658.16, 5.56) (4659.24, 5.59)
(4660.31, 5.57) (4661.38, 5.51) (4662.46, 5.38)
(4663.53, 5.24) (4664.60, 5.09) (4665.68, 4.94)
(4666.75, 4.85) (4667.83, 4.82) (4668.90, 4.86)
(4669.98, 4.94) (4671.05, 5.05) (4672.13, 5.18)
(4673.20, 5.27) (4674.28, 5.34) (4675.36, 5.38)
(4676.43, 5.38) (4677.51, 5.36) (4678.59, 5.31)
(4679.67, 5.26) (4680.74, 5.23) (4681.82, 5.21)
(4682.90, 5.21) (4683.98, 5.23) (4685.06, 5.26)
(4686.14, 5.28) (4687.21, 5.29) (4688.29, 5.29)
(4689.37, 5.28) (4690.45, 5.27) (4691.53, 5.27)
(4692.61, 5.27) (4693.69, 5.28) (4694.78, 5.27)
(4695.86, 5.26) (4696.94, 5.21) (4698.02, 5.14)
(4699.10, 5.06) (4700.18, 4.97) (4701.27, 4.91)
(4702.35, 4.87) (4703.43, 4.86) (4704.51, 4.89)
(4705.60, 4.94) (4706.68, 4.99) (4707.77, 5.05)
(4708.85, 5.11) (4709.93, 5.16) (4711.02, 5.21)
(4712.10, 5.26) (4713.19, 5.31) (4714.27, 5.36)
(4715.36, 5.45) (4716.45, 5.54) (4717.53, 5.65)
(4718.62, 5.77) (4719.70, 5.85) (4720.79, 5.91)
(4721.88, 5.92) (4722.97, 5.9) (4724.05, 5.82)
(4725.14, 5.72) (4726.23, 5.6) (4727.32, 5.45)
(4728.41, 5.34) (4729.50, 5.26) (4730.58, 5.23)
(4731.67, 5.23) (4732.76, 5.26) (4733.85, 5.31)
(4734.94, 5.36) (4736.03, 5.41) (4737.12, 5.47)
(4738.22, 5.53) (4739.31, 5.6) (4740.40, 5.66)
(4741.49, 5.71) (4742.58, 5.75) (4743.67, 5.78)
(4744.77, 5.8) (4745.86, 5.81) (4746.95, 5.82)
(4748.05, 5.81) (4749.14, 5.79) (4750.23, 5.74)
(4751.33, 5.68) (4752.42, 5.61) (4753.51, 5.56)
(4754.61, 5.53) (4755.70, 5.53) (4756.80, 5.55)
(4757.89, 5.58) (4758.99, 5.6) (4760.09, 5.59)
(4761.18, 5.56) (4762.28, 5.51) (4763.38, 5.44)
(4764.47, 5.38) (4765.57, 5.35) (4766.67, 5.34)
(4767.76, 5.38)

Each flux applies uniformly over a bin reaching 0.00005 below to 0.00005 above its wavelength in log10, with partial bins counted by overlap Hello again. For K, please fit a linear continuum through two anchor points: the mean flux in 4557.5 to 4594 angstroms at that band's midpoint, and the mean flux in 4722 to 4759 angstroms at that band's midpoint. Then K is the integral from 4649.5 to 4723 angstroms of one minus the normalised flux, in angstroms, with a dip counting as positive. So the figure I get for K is 4.0 angstroms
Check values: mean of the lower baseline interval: 5.52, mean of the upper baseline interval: 5.59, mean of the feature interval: 5.26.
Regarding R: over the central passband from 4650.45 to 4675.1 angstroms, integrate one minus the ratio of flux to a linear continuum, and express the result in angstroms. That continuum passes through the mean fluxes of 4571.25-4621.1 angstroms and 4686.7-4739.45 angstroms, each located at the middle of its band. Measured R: 0.71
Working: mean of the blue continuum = 5.48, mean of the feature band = 5.24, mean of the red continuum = 5.33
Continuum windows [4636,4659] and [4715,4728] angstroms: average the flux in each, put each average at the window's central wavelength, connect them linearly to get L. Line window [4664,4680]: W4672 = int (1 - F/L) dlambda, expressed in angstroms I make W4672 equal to 0.8 angstroms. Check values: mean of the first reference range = 5.24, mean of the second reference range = 5.71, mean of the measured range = 5.13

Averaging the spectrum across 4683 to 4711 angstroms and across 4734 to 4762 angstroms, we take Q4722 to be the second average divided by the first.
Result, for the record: 1.09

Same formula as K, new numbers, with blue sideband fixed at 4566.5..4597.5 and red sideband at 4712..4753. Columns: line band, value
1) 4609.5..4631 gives -1.0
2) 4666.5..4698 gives 1.9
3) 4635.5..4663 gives 1.2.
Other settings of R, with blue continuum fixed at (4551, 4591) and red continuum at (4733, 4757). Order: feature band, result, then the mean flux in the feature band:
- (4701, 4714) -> 1.2 angstroms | 5.06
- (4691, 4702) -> 0.8 angstroms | 5.16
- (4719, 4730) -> -0.1 angstroms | 5.68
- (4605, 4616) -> -0.3 angstroms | 5.65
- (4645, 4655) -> 0.8 angstroms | 5.11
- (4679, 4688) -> 0.5 angstroms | 5.25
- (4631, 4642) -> 0.2 angstroms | 5.44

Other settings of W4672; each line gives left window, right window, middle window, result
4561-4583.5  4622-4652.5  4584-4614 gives 0.3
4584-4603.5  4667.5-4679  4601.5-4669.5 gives -2.3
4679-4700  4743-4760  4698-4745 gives 0.6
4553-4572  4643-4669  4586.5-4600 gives 0.1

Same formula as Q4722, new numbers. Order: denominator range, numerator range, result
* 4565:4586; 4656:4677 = 0.96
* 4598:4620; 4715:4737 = 1.00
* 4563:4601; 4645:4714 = 0.95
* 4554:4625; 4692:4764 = 0.99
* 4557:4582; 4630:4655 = 0.95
